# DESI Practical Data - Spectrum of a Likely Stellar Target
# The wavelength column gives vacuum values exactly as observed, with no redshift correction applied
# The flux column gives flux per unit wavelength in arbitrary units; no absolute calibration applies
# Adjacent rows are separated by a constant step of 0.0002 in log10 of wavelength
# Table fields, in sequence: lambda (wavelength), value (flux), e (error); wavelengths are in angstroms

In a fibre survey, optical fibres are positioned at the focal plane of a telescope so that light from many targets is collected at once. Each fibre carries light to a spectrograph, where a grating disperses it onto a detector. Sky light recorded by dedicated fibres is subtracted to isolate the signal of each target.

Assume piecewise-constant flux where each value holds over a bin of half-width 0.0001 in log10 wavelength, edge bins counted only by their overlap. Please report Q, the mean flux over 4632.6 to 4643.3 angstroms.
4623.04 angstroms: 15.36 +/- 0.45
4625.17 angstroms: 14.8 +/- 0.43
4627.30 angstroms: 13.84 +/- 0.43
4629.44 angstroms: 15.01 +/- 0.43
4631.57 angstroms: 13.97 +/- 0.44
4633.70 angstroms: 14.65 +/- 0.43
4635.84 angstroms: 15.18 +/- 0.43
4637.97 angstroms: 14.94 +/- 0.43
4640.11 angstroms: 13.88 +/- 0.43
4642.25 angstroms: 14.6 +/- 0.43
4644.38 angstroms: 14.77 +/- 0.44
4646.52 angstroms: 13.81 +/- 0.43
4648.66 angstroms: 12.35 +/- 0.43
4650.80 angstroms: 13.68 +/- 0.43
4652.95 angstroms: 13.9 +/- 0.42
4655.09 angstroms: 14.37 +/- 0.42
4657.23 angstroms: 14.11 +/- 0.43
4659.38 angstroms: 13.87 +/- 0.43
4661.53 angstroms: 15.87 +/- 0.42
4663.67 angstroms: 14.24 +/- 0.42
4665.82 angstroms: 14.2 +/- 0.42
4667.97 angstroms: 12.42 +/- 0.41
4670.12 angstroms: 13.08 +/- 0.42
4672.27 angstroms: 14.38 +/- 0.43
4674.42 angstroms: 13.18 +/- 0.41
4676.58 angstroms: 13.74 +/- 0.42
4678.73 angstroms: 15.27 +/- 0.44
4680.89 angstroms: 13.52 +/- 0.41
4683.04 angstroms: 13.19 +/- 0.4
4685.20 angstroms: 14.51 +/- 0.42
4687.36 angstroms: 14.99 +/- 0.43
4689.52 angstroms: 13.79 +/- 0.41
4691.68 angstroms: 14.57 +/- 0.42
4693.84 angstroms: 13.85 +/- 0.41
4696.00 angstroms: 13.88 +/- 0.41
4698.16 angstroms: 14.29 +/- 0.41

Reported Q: 14.6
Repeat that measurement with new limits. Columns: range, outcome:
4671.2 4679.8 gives 14.1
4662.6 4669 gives 13.6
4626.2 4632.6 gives 14.3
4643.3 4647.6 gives 14.3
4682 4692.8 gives 14.2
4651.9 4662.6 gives 14.4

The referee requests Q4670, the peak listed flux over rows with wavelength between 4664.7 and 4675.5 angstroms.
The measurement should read 14.38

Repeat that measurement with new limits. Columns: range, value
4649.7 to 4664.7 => 15.87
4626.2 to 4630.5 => 15.01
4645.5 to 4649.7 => 13.81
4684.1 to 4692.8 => 14.99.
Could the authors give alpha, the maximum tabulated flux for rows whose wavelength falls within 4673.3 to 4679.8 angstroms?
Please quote 15.27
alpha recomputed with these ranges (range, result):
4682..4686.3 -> 14.51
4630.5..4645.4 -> 15.18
